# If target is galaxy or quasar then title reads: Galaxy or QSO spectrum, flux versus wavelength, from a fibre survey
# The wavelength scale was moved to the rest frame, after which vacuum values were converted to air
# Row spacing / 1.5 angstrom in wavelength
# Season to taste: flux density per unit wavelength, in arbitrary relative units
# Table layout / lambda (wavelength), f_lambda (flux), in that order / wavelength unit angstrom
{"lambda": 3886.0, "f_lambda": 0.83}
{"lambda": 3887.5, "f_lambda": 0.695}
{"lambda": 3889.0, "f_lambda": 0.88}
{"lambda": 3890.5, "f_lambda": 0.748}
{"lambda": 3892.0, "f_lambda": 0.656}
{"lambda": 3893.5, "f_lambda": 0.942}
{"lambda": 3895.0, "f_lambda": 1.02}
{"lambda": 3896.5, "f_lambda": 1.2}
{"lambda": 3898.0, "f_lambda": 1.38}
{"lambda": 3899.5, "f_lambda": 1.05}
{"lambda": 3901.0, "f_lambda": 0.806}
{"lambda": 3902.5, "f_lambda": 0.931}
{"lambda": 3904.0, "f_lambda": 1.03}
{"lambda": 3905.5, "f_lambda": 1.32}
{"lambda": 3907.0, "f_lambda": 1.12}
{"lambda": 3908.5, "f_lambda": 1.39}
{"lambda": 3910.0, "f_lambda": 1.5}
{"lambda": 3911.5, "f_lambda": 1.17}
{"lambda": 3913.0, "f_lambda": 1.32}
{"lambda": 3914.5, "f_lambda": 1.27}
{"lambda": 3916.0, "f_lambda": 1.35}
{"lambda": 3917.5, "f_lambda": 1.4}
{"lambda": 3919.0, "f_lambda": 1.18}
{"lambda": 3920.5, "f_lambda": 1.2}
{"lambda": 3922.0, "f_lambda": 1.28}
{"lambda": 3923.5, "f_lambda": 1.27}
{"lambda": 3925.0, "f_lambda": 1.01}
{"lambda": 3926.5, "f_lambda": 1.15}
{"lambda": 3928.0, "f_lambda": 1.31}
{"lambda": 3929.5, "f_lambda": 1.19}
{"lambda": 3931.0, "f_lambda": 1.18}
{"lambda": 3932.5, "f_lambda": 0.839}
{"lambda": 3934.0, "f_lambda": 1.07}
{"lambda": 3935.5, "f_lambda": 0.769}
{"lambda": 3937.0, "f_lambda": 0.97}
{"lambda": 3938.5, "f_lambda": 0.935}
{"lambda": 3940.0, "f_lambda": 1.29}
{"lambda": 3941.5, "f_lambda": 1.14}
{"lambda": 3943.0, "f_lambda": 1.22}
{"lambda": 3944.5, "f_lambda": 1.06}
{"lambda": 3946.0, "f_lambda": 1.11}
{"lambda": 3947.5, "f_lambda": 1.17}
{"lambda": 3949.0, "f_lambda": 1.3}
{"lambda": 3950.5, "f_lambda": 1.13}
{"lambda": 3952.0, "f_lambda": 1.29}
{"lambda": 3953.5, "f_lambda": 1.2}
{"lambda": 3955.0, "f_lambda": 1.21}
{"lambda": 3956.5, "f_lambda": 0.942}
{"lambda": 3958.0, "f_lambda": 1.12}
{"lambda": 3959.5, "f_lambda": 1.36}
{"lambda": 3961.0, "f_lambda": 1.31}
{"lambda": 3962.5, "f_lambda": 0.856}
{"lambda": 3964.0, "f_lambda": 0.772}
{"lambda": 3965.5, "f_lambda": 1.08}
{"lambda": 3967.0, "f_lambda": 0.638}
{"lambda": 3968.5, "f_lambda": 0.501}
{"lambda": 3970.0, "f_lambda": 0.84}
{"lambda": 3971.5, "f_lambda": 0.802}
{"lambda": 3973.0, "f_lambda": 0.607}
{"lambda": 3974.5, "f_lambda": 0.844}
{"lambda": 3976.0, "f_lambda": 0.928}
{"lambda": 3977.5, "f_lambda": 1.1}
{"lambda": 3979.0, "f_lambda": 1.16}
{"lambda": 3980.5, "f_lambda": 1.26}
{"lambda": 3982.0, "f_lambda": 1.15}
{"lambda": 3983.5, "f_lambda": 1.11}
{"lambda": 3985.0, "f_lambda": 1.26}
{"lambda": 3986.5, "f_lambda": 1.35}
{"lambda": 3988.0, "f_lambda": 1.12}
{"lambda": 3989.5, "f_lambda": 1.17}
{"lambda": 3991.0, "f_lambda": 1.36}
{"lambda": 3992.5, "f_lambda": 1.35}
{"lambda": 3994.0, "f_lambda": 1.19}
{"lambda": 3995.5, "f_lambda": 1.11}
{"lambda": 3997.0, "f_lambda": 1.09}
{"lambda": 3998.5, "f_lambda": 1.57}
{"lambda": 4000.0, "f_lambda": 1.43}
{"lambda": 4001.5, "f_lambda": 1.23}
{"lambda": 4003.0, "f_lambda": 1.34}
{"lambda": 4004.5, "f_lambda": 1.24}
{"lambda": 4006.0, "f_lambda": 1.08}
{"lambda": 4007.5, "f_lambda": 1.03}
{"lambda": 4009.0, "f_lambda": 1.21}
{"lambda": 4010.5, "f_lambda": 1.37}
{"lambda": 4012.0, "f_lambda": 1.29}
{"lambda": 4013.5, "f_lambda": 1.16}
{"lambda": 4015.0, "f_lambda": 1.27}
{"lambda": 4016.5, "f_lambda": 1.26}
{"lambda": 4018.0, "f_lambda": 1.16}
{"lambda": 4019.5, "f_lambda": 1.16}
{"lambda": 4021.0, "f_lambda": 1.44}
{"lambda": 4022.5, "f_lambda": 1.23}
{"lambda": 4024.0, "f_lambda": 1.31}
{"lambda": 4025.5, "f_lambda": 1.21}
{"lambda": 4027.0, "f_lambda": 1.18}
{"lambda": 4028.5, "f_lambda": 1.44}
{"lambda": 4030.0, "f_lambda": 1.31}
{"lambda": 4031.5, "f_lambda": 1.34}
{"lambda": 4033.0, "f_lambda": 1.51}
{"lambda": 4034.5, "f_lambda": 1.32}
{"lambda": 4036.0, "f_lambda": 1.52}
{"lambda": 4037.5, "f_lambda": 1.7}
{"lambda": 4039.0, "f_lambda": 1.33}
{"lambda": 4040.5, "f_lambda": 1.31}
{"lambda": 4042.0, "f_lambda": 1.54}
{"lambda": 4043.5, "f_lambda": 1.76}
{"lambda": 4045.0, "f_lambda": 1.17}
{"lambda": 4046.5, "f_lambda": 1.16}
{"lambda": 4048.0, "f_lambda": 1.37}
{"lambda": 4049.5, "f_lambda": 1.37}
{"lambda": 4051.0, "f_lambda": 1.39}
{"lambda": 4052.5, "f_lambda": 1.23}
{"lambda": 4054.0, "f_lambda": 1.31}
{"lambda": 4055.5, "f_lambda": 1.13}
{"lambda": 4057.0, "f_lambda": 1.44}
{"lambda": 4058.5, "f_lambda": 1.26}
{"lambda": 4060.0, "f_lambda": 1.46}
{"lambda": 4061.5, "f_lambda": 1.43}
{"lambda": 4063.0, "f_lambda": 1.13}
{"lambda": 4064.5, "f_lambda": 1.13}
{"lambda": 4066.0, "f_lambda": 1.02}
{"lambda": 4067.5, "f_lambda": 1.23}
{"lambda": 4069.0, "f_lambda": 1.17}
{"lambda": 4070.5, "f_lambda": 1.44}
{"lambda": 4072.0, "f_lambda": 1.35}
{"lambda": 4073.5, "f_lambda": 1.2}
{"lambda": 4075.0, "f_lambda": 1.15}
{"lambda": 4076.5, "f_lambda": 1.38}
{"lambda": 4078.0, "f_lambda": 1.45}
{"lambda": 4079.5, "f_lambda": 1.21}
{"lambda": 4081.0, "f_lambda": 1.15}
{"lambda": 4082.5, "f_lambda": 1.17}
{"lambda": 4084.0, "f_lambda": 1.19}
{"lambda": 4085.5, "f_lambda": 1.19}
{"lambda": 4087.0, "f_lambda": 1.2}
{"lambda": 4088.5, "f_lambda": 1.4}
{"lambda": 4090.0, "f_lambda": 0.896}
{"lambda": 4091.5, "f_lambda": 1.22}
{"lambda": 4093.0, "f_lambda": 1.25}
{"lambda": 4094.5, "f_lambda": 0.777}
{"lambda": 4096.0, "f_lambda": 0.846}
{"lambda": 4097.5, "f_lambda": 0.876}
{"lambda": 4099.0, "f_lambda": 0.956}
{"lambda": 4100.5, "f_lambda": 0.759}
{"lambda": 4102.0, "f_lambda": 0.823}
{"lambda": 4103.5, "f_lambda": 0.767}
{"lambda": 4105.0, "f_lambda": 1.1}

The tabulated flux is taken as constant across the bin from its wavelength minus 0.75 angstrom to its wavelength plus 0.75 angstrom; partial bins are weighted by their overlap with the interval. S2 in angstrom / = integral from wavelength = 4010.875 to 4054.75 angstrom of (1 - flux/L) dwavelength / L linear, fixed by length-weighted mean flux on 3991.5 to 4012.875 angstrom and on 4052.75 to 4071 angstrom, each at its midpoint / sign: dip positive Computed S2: -2.8 angstrom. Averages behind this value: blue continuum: 1.25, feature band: 1.34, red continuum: 1.26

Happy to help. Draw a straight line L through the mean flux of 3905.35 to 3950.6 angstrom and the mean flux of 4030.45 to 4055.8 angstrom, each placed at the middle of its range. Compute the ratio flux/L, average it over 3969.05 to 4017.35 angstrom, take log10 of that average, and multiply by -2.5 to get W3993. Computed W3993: 0.12 mag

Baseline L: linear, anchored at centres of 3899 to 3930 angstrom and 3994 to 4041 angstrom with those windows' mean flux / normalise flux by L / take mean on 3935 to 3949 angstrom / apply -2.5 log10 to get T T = 0.13 mag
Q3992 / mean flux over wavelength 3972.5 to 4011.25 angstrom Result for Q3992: 1.18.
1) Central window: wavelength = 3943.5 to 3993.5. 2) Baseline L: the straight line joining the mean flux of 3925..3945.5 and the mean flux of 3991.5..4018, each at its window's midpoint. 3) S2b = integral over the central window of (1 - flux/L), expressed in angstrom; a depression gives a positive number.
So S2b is 3.68 angstrom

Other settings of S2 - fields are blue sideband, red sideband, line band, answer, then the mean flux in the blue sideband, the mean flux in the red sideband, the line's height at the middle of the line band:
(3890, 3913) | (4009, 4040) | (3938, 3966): 1.3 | 1.1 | 1.32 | 1.19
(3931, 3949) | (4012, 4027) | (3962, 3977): 4.5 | 1.07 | 1.24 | 1.13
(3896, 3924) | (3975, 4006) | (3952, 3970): 3.2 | 1.22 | 1.22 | 1.22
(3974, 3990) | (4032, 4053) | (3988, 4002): -0.9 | 1.14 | 1.41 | 1.19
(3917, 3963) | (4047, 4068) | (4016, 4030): -0.3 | 1.14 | 1.28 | 1.24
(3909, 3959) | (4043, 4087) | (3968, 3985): 3.5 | 1.17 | 1.27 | 1.2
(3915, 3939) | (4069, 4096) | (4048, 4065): -1.6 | 1.13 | 1.2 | 1.19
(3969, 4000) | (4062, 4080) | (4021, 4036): -1.9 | 1.12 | 1.24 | 1.18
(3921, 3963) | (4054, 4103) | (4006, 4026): -1.4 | 1.13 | 1.17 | 1.15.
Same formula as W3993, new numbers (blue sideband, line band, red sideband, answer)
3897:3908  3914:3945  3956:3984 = -0.10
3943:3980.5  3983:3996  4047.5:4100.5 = -0.15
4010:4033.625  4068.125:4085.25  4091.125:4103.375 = -0.23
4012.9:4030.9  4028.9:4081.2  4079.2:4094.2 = -0.09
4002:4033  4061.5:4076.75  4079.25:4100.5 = -0.09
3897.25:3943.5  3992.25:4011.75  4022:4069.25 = 0.02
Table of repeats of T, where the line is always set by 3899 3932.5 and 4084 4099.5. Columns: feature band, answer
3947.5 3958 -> -0.005 mag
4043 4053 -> -0.216 mag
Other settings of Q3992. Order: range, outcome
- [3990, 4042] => 1.3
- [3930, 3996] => 1.07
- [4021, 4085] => 1.31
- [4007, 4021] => 1.23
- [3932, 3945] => 1.04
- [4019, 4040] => 1.36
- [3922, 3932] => 1.18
